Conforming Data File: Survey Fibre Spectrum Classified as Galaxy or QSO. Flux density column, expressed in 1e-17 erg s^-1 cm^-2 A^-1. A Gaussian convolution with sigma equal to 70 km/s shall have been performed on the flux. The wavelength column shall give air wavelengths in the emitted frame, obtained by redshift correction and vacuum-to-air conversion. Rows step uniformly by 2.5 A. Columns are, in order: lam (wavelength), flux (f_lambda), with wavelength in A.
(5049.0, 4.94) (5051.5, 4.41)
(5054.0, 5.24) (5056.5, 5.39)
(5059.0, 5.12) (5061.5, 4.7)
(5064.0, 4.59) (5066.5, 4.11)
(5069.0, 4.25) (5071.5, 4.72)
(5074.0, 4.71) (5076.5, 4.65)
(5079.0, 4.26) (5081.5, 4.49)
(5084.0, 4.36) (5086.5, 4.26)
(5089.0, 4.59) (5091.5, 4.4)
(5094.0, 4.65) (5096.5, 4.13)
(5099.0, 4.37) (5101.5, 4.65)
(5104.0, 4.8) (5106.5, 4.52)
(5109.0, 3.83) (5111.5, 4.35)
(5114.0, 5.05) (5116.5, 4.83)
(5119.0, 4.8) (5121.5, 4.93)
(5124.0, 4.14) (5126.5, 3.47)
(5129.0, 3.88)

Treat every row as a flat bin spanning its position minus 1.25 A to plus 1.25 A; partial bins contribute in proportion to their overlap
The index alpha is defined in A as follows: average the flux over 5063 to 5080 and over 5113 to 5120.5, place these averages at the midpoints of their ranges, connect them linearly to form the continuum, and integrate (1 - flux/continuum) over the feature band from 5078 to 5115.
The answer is 2.0 A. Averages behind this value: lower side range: 4.47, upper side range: 4.89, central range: 4.44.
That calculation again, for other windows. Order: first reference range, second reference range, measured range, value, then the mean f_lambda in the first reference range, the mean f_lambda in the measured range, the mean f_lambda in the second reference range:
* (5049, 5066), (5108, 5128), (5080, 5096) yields 0.7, 4.88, 4.44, 4.43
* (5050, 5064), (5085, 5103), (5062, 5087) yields 1.3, 4.94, 4.45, 4.44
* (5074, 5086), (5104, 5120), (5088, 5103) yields 0.2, 4.46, 4.47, 4.58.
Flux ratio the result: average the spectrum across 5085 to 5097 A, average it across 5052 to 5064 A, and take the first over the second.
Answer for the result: 0.9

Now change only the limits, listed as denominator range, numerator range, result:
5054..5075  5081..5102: 0.94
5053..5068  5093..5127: 0.93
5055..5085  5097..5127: 0.97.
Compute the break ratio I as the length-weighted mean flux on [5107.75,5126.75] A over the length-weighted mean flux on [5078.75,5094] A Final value 1.0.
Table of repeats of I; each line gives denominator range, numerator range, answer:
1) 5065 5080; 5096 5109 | 1.00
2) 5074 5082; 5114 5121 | 1.08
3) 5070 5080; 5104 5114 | 0.96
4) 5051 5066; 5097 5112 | 0.90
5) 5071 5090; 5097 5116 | 1.00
